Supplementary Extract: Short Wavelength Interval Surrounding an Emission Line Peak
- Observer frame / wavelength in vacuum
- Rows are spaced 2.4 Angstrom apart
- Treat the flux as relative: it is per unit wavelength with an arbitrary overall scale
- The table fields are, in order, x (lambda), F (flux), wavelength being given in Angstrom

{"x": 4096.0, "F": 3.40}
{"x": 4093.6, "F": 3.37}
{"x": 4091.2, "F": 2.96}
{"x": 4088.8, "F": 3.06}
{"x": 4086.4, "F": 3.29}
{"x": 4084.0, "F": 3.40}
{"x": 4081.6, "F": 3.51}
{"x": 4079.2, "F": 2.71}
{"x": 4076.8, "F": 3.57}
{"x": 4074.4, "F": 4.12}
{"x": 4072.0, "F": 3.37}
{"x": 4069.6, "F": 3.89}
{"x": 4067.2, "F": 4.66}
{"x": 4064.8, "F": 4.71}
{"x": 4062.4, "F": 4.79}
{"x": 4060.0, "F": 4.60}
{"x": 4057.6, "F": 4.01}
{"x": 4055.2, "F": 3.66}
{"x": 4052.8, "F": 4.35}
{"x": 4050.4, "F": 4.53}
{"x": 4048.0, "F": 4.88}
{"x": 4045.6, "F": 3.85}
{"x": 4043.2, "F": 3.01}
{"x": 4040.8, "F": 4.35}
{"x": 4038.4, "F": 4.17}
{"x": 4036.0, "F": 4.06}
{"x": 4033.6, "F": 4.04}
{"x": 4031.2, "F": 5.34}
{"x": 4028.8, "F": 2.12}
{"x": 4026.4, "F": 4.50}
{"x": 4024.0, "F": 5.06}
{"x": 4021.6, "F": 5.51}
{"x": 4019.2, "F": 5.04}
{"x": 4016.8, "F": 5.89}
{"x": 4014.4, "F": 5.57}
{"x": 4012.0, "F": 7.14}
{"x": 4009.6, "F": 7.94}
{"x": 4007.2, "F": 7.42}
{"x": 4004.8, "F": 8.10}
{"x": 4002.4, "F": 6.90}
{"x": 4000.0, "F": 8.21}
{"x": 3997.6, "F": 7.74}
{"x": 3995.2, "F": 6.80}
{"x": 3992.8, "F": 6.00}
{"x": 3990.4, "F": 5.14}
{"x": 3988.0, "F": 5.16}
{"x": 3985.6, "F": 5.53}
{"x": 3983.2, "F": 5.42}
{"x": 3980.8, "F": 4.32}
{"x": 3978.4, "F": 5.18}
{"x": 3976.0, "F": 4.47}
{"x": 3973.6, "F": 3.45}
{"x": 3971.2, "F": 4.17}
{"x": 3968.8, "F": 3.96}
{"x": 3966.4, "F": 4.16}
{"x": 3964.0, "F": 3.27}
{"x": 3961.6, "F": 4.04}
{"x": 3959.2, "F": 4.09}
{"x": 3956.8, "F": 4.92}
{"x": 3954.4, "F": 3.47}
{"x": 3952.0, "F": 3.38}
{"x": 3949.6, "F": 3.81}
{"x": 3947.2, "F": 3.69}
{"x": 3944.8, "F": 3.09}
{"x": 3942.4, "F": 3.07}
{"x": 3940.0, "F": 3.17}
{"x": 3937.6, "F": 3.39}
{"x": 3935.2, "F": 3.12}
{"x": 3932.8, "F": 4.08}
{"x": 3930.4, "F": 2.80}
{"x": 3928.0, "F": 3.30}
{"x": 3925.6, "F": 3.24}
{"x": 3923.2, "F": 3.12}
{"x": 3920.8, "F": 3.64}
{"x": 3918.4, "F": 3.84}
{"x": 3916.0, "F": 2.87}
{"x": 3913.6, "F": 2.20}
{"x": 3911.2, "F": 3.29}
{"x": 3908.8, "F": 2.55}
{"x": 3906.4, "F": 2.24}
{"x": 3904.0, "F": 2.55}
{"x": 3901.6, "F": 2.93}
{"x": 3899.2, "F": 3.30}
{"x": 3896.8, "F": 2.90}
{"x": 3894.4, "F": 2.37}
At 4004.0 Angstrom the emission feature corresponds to C IV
